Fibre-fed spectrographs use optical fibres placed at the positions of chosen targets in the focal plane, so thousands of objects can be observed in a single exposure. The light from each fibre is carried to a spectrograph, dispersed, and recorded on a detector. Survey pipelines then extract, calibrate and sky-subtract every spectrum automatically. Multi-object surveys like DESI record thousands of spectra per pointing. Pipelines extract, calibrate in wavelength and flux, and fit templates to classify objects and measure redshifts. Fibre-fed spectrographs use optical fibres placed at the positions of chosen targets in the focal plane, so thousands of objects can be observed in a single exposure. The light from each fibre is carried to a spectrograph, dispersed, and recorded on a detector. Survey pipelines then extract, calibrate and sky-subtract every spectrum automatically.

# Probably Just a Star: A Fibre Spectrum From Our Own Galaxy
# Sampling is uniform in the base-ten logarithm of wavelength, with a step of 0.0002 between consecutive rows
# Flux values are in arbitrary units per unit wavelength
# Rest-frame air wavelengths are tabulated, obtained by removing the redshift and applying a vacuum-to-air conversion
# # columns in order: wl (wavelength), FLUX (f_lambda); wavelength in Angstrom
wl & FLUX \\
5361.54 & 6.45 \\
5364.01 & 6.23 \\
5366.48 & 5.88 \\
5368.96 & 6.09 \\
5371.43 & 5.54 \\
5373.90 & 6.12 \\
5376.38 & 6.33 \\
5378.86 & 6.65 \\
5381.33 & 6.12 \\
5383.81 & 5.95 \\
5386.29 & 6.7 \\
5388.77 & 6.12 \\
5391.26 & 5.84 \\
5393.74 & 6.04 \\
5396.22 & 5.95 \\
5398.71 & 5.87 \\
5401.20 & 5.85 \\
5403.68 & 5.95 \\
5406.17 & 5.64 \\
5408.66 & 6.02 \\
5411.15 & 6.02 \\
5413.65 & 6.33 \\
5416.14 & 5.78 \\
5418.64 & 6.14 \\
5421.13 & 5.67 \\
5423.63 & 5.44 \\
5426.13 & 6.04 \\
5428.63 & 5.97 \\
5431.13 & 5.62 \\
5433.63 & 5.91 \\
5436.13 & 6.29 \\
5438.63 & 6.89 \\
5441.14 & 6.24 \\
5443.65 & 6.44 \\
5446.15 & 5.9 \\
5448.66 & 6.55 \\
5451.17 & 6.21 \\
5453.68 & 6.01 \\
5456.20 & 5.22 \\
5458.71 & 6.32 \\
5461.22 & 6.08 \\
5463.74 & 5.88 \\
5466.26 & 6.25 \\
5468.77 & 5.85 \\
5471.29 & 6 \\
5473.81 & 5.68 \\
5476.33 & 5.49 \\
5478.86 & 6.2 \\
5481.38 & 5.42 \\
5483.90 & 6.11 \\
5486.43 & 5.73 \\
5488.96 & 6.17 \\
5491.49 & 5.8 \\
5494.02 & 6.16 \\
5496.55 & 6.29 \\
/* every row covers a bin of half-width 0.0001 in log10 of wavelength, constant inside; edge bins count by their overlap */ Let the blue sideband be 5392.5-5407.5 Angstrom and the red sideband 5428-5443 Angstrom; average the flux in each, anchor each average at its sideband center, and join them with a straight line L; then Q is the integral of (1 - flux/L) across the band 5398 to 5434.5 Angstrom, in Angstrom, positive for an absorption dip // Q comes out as 0.8 Angstrom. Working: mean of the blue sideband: 5.89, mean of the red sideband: 6.17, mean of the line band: 5.88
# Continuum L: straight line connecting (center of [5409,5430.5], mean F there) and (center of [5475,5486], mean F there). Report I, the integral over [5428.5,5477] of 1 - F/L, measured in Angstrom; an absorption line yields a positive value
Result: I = -1.6 Angstrom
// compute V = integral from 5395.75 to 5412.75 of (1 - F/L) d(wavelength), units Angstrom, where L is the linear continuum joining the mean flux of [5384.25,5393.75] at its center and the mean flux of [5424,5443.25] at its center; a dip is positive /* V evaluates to 0.7 Angstrom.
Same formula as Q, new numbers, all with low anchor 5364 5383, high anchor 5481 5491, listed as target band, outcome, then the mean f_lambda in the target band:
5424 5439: -0.1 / 6.04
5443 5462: -0.4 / 6.08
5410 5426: 0.3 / 5.9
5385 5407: 0.2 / 6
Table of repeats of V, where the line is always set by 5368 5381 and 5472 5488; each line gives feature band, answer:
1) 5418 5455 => -0.9 Angstrom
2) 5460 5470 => -0.3 Angstrom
